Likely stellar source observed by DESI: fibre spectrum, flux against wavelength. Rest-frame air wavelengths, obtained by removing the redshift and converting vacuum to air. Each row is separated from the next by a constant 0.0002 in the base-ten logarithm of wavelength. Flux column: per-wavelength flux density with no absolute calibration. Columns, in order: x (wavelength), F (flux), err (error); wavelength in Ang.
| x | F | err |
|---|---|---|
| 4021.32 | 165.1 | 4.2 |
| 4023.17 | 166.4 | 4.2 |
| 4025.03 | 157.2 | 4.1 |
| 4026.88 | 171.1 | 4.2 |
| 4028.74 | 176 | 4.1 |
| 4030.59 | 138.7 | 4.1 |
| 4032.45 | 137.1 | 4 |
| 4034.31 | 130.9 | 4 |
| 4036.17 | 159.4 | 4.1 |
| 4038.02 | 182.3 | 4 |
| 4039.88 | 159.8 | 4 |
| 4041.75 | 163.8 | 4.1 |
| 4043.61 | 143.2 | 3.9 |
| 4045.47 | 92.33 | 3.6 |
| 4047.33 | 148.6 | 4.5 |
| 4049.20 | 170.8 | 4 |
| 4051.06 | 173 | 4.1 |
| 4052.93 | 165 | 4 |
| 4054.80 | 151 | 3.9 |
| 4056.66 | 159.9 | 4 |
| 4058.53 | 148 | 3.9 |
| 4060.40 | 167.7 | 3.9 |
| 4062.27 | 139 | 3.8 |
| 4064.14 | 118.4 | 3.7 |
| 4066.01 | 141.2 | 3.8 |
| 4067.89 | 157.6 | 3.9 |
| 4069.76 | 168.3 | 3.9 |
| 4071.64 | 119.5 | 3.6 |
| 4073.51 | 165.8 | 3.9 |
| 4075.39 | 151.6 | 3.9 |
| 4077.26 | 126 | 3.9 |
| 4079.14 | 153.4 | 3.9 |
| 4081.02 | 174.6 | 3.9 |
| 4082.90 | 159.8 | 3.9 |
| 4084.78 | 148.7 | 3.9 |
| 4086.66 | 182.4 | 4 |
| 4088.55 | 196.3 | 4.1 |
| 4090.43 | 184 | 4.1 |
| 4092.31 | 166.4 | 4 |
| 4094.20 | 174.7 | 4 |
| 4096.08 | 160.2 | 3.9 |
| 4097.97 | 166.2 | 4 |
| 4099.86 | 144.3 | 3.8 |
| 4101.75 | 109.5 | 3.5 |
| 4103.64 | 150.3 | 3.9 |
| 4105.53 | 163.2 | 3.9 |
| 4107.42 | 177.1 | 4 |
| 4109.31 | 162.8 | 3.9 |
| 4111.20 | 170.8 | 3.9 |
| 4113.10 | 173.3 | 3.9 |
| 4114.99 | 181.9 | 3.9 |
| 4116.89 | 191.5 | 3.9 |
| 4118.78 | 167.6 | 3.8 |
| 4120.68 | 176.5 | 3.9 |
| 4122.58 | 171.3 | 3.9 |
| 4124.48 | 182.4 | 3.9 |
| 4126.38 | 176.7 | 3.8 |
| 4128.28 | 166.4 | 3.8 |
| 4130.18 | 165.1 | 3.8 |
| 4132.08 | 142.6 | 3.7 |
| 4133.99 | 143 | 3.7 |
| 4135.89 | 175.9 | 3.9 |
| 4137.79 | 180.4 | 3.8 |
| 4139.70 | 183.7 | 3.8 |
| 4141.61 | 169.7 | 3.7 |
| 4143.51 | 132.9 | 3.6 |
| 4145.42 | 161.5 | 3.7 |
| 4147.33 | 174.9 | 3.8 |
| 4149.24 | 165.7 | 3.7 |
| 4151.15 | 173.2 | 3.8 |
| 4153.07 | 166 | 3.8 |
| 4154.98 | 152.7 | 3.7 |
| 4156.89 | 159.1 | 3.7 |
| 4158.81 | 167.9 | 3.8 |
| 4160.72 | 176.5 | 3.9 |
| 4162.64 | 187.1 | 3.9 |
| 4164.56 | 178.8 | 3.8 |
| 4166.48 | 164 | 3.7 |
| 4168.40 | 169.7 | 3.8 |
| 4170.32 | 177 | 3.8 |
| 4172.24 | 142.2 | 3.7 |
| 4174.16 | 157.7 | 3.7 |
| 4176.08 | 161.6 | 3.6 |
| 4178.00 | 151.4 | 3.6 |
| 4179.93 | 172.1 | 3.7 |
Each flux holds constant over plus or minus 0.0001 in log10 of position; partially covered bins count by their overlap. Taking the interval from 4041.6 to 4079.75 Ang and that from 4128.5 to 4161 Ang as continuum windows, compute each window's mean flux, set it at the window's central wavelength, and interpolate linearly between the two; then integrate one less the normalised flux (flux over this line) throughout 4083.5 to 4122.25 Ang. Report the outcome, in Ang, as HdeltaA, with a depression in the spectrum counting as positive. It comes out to -2.8 Ang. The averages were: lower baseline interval 148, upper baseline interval 164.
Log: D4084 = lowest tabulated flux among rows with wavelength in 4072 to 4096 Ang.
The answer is 126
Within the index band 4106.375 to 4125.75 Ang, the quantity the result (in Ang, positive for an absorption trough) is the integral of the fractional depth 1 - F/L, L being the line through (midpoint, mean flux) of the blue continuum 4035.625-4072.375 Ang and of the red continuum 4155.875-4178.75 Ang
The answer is -1.9 Ang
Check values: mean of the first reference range 152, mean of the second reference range 166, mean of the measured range 175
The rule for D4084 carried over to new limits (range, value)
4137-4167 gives 132.9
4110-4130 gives 166.4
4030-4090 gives 92.33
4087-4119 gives 109.5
